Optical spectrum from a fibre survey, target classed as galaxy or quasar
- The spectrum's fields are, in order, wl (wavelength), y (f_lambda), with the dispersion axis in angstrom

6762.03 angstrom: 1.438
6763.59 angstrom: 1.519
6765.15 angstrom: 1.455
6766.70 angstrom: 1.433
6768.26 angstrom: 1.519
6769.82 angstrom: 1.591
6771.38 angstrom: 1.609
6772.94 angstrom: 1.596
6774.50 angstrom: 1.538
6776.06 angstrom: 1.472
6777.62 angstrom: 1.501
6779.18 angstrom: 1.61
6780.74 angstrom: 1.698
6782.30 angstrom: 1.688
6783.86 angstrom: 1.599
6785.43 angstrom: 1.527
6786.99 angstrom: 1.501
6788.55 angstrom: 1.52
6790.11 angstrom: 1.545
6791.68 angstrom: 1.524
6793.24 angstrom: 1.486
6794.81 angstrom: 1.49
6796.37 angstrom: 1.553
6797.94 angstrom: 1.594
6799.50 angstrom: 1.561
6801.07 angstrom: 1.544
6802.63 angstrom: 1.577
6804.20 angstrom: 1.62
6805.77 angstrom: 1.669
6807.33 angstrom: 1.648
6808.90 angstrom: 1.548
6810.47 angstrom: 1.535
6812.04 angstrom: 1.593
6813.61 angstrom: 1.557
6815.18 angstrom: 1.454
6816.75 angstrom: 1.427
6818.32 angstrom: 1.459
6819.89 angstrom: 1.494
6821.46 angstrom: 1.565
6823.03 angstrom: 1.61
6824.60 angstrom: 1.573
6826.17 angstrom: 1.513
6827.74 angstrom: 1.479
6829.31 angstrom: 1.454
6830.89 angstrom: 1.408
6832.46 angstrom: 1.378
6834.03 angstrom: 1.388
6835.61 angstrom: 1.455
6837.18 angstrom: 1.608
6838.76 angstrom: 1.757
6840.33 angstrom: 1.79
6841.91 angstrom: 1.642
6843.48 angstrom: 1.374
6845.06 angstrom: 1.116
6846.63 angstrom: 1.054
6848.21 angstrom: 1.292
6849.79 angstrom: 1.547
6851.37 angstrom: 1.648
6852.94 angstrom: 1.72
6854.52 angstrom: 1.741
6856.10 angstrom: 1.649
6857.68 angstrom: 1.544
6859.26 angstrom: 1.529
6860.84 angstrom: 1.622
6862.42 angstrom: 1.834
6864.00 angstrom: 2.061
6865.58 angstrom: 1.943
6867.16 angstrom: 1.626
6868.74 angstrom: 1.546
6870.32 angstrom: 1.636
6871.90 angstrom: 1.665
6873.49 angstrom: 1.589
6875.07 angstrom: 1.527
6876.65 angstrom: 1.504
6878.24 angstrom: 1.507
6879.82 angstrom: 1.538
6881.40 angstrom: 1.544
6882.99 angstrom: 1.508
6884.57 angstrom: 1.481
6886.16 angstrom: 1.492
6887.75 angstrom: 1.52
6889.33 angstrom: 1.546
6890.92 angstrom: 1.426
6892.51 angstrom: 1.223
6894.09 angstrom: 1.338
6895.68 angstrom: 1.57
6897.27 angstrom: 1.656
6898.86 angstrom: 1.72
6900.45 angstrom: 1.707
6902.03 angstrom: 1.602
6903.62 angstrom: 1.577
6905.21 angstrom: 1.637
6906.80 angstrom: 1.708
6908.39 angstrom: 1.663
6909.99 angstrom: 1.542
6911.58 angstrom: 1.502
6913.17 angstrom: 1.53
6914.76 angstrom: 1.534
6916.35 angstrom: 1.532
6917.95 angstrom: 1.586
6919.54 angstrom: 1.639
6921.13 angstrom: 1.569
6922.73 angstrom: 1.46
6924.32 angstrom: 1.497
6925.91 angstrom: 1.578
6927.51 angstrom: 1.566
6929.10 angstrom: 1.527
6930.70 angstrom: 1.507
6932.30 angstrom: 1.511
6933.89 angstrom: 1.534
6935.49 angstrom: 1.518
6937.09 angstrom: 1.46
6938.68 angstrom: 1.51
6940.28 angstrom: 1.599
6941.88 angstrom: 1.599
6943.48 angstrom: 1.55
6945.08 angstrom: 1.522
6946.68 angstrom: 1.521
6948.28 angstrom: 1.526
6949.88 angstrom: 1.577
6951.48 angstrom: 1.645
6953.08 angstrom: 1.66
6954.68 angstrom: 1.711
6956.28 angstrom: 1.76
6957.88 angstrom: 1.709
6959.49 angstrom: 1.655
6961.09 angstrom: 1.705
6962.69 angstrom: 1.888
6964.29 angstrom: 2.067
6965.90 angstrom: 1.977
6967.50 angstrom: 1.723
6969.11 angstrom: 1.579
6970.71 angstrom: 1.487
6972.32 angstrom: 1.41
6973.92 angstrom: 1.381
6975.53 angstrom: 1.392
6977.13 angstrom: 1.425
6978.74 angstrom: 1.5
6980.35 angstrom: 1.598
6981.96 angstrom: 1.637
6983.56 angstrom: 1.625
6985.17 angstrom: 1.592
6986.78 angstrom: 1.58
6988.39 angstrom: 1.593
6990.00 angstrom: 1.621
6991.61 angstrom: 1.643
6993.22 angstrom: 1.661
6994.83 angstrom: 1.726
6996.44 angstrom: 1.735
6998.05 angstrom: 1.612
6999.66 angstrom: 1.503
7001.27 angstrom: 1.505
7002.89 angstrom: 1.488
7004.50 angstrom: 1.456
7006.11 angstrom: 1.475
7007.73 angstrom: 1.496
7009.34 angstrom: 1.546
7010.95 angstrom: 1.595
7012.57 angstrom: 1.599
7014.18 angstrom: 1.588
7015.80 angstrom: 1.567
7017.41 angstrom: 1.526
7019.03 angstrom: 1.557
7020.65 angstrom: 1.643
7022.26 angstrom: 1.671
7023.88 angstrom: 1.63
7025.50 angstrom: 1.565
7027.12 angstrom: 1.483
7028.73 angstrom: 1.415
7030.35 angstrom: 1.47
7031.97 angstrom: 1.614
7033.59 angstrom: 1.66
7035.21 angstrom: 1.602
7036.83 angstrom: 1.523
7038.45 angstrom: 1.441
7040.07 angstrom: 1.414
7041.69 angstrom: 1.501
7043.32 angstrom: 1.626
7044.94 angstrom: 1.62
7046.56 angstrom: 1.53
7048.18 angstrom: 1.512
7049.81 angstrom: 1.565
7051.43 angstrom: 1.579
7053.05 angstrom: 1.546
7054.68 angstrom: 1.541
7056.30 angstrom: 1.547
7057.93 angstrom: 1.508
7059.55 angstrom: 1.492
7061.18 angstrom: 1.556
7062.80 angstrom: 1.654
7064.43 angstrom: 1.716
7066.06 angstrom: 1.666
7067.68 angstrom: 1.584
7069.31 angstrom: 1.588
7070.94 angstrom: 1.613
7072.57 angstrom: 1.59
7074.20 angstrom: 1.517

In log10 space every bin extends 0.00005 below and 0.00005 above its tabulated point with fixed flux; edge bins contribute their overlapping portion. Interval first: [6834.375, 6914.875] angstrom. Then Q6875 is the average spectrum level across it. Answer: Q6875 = 1.57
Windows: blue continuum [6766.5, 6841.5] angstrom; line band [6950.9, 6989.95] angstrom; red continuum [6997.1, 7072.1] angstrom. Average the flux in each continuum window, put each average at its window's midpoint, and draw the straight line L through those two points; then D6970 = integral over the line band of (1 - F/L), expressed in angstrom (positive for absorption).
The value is -2.1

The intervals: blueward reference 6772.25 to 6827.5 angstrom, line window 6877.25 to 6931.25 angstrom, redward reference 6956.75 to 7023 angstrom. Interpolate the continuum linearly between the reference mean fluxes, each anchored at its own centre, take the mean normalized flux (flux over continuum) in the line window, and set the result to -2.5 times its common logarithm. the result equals 0.03 mag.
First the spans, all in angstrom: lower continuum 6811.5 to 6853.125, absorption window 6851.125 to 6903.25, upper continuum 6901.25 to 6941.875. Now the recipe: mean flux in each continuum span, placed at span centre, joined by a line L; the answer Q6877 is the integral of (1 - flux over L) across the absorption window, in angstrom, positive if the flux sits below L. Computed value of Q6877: -2.6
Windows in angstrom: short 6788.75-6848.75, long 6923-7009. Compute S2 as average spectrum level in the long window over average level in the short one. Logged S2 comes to 1.05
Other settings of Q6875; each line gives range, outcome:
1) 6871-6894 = 1.5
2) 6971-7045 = 1.55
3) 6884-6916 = 1.55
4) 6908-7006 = 1.59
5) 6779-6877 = 1.56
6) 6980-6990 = 1.61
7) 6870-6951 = 1.55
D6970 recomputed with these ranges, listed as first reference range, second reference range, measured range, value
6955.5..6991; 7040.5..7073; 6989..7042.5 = 1.37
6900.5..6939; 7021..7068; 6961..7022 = -1.47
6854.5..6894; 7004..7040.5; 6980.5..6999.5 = -0.94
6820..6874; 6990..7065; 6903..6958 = -0.20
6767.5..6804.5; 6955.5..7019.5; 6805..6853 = 1.98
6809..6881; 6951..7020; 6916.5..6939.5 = 0.78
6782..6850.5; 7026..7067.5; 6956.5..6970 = -2.16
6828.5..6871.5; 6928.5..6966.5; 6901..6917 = 0.23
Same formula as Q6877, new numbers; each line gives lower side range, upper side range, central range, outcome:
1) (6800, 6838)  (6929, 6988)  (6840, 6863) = 0.1 angstrom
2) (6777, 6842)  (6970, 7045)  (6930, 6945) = 0.2 angstrom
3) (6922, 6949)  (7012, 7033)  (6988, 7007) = -0.4 angstrom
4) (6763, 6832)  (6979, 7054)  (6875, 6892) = 0.5 angstrom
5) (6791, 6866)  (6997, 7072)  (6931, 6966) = -1.8 angstrom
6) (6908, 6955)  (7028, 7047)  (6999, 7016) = 0.1 angstrom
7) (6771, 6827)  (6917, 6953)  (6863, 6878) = -1.2 angstrom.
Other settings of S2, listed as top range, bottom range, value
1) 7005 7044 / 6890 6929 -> 1.00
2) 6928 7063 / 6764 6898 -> 1.02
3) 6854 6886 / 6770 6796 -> 1.04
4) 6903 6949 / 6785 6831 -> 1.01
